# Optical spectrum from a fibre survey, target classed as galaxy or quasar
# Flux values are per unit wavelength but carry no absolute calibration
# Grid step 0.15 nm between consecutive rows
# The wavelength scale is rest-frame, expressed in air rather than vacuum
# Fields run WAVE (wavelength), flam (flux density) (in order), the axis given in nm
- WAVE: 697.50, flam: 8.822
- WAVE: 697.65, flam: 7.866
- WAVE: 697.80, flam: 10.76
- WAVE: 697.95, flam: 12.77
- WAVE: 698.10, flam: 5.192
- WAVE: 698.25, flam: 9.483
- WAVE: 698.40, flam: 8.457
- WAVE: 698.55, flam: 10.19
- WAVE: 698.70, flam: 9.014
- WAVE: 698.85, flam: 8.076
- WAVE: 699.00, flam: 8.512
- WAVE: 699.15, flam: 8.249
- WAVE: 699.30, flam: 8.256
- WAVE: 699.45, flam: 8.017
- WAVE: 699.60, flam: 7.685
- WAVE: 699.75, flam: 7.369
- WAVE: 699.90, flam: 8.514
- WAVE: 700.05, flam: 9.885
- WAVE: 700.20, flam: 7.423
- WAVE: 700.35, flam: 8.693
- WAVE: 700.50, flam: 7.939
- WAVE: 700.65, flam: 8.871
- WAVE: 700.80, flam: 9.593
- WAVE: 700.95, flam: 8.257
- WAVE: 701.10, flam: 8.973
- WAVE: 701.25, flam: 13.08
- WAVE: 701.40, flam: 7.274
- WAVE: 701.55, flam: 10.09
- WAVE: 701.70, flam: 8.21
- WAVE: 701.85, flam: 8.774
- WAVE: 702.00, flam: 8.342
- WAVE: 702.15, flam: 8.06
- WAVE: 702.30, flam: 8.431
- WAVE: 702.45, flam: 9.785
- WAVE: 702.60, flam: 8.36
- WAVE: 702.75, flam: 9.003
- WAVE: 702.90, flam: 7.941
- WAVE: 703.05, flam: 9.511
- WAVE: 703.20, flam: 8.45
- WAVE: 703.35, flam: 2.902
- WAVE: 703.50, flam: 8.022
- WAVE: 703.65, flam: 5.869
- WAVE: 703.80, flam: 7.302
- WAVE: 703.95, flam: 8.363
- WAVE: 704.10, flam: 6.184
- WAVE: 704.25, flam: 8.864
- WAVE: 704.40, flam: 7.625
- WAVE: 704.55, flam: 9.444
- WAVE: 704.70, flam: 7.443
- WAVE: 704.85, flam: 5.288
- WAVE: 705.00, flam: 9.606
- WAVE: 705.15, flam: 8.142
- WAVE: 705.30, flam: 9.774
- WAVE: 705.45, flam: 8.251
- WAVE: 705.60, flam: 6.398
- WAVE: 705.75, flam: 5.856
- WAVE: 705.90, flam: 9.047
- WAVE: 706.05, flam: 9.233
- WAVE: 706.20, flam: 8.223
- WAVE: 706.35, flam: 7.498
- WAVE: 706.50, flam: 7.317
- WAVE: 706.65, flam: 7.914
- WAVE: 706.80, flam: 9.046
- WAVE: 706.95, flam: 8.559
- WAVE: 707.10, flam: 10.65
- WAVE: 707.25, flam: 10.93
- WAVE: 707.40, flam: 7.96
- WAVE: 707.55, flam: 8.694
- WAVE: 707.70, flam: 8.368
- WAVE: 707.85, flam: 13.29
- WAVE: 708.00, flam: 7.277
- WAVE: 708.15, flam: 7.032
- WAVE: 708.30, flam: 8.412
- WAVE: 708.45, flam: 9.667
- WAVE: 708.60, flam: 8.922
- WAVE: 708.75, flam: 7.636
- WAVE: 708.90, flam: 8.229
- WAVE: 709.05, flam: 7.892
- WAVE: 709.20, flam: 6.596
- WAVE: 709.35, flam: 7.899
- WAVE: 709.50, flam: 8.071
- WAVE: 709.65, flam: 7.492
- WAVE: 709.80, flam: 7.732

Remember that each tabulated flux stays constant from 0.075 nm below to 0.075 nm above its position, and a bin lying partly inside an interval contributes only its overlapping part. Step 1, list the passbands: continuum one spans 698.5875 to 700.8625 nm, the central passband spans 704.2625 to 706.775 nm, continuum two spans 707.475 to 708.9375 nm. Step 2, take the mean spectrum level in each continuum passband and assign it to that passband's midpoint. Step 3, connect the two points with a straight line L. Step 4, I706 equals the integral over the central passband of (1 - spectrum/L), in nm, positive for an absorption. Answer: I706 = 0.20 nm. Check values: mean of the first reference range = 8.43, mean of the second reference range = 8.77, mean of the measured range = 7.99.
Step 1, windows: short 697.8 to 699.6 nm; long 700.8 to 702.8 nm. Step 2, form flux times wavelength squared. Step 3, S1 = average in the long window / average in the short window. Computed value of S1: 1.0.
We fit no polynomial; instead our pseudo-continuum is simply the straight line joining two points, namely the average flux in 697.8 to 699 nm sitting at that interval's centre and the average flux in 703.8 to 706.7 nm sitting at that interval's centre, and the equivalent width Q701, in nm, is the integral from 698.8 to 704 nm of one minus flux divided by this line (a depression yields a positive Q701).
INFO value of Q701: 0.14 nm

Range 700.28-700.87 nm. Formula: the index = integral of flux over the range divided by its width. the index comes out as 8.77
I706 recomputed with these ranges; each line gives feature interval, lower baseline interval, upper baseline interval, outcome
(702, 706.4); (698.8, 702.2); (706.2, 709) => 0.392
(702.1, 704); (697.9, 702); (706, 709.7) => 0.179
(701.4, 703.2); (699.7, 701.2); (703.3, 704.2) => -0.291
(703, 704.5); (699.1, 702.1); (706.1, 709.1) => 0.237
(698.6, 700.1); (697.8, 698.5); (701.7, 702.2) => 0.098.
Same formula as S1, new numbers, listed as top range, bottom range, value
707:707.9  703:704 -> 1.40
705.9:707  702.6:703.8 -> 1.13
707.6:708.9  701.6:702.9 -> 1.04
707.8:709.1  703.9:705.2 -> 1.11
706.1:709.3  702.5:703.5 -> 1.12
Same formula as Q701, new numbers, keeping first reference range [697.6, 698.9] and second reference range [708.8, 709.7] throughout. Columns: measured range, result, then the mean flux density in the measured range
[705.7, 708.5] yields -0.25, 8.7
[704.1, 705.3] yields 0.04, 8.05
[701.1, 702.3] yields -0.05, 9.07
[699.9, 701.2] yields 0.01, 8.78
